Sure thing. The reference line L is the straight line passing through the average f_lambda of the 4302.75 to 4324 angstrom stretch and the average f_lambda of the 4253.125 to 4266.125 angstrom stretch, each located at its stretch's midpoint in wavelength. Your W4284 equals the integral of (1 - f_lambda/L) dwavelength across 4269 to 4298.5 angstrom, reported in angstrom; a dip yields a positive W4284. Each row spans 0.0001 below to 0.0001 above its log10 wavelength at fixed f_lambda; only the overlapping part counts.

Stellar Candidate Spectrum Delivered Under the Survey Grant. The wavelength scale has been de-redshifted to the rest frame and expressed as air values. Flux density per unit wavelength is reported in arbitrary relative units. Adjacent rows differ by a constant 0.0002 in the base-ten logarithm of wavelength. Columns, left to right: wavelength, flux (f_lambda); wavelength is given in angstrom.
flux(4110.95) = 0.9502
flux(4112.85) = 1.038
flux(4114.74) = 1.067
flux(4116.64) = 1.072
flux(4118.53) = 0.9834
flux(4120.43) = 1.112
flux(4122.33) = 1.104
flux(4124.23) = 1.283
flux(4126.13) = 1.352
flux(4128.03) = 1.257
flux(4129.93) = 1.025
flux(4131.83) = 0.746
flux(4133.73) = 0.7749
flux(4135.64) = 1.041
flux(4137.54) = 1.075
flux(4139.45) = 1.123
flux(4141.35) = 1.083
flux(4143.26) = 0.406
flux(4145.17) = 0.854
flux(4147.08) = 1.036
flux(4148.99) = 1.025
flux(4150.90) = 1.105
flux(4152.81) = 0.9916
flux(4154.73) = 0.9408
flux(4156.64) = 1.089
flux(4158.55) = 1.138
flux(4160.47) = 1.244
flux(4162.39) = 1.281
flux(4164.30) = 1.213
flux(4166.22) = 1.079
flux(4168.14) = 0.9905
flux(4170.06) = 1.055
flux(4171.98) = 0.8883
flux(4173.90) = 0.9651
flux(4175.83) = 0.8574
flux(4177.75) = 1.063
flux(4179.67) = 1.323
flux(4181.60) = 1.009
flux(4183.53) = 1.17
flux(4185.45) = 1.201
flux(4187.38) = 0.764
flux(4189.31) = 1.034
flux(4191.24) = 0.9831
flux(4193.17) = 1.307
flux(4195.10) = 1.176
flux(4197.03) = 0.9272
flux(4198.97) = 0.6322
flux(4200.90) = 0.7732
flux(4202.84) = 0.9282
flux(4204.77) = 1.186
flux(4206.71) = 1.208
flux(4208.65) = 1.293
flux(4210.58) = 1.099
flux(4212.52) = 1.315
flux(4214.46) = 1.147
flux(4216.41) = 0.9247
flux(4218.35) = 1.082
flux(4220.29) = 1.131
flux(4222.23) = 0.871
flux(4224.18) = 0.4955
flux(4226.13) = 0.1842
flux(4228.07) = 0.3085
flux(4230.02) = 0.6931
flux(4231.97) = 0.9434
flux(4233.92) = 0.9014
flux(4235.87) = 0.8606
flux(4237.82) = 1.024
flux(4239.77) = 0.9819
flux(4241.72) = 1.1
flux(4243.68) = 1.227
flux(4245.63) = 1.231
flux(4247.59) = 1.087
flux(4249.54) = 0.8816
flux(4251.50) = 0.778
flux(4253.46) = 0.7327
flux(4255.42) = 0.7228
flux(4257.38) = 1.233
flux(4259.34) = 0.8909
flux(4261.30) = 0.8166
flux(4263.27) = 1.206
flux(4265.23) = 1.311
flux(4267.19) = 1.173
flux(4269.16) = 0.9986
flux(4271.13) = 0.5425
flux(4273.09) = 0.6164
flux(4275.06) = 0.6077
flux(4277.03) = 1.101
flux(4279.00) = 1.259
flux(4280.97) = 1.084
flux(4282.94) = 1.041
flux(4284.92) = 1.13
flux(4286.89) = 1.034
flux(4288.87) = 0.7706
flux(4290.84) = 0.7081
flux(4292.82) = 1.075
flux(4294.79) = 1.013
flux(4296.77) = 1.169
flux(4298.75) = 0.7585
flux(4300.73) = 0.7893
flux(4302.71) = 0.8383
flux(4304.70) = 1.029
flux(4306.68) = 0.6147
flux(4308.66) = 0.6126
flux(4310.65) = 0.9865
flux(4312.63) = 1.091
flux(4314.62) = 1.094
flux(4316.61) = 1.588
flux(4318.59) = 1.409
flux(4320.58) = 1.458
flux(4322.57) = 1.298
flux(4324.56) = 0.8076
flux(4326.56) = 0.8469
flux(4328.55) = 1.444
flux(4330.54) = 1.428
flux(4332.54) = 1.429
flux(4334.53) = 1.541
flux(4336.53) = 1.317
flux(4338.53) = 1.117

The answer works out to 3.03 angstrom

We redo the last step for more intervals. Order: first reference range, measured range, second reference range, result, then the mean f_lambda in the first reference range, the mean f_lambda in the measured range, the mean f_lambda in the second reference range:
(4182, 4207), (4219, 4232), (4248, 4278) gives 4.3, 1.02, 0.651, 0.911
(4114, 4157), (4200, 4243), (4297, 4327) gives 3.8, 1.02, 0.932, 1.02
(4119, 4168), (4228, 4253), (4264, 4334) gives 2.4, 1.05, 0.943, 1.04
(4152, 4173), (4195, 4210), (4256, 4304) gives 0.5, 1.08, 1.01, 0.963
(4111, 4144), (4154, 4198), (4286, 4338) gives -1.2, 1.03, 1.07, 1.08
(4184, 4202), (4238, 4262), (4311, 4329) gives 2.4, 0.982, 0.977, 1.21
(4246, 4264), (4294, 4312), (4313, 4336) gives 4.8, 0.934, 0.871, 1.3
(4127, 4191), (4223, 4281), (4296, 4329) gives 7.8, 1.03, 0.897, 1.04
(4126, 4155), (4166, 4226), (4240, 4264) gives -1.9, 0.981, 1.02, 0.989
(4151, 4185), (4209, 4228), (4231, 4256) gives 2.0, 1.08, 0.9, 0.963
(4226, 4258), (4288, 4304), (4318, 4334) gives 3.4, 0.891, 0.894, 1.27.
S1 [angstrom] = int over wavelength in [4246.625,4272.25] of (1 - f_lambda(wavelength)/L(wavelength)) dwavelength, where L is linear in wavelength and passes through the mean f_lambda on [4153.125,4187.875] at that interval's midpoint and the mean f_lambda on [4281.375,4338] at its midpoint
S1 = 3.1 angstrom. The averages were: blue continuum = 1.07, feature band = 0.95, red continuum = 1.08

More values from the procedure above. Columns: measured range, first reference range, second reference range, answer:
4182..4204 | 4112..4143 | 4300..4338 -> 1.9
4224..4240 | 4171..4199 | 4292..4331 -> 5.1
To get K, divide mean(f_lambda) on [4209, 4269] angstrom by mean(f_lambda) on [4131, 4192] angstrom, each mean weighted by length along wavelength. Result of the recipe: 0.93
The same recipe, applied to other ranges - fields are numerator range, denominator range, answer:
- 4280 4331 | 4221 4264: 1.19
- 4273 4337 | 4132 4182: 1.04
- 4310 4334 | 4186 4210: 1.22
